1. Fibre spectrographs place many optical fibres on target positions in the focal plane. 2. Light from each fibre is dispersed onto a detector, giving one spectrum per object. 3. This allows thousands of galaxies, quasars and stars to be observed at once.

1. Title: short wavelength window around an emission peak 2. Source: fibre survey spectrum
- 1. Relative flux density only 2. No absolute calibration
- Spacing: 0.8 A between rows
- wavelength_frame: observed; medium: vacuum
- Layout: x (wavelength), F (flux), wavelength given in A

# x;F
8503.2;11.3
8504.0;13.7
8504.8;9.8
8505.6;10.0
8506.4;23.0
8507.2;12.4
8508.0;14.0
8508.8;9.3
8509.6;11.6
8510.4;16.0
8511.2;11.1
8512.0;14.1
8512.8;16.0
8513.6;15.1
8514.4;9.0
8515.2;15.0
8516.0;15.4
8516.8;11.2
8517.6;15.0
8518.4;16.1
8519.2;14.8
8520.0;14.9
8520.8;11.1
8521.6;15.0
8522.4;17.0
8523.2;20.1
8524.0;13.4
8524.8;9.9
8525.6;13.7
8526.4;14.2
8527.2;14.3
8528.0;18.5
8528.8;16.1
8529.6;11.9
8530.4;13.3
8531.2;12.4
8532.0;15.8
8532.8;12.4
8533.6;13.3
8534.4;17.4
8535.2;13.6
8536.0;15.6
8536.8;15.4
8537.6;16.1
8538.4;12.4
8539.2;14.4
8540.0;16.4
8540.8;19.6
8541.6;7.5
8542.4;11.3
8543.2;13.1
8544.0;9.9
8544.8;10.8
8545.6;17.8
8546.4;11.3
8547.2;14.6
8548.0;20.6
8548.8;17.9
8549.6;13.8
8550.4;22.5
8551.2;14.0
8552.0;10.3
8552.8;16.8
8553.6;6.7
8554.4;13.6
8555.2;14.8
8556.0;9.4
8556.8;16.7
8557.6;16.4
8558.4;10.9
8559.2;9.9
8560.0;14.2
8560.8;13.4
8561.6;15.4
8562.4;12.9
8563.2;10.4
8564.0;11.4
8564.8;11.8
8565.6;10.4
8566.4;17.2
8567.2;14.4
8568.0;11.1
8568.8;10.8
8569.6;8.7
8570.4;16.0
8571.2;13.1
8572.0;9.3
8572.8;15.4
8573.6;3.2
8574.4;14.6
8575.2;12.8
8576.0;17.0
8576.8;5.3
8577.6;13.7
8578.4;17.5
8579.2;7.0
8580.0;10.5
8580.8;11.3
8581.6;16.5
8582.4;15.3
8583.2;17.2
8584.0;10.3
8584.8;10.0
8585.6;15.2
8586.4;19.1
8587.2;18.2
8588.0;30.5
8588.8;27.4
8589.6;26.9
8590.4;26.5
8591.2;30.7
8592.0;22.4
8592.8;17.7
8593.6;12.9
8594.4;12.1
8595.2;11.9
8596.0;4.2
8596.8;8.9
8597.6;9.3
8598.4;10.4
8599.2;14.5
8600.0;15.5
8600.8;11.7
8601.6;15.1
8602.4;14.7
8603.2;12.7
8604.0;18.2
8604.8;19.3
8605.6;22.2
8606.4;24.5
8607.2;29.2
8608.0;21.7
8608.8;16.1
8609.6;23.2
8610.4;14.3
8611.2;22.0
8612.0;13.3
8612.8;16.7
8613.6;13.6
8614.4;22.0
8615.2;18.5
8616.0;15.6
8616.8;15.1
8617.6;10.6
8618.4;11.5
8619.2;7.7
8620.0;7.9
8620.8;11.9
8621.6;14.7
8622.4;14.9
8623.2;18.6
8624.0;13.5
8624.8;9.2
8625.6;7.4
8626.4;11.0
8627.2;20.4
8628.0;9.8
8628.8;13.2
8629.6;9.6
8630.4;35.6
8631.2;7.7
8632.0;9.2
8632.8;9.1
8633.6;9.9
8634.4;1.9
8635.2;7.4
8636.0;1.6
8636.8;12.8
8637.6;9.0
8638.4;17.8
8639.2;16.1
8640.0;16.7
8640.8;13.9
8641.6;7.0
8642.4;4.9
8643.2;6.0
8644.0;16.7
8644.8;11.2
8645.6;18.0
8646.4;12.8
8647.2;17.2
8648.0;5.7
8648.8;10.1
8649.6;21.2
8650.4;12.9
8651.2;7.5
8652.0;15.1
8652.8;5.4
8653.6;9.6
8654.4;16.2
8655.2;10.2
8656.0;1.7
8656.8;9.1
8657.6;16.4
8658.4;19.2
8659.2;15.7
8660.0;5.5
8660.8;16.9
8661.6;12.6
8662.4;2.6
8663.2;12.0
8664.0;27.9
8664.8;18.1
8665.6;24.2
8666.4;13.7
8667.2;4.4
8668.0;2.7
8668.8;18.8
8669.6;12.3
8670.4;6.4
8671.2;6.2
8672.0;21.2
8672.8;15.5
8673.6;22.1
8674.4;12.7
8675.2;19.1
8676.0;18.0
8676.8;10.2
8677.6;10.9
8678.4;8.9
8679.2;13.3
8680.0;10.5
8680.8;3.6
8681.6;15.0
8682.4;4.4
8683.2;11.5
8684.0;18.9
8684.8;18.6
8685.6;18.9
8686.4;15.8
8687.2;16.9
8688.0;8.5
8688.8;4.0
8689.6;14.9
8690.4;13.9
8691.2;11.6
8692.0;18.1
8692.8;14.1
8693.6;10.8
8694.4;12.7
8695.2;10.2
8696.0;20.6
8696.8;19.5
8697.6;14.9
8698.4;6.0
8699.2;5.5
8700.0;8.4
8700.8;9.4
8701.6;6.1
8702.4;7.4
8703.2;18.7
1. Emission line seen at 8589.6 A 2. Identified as [S II]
